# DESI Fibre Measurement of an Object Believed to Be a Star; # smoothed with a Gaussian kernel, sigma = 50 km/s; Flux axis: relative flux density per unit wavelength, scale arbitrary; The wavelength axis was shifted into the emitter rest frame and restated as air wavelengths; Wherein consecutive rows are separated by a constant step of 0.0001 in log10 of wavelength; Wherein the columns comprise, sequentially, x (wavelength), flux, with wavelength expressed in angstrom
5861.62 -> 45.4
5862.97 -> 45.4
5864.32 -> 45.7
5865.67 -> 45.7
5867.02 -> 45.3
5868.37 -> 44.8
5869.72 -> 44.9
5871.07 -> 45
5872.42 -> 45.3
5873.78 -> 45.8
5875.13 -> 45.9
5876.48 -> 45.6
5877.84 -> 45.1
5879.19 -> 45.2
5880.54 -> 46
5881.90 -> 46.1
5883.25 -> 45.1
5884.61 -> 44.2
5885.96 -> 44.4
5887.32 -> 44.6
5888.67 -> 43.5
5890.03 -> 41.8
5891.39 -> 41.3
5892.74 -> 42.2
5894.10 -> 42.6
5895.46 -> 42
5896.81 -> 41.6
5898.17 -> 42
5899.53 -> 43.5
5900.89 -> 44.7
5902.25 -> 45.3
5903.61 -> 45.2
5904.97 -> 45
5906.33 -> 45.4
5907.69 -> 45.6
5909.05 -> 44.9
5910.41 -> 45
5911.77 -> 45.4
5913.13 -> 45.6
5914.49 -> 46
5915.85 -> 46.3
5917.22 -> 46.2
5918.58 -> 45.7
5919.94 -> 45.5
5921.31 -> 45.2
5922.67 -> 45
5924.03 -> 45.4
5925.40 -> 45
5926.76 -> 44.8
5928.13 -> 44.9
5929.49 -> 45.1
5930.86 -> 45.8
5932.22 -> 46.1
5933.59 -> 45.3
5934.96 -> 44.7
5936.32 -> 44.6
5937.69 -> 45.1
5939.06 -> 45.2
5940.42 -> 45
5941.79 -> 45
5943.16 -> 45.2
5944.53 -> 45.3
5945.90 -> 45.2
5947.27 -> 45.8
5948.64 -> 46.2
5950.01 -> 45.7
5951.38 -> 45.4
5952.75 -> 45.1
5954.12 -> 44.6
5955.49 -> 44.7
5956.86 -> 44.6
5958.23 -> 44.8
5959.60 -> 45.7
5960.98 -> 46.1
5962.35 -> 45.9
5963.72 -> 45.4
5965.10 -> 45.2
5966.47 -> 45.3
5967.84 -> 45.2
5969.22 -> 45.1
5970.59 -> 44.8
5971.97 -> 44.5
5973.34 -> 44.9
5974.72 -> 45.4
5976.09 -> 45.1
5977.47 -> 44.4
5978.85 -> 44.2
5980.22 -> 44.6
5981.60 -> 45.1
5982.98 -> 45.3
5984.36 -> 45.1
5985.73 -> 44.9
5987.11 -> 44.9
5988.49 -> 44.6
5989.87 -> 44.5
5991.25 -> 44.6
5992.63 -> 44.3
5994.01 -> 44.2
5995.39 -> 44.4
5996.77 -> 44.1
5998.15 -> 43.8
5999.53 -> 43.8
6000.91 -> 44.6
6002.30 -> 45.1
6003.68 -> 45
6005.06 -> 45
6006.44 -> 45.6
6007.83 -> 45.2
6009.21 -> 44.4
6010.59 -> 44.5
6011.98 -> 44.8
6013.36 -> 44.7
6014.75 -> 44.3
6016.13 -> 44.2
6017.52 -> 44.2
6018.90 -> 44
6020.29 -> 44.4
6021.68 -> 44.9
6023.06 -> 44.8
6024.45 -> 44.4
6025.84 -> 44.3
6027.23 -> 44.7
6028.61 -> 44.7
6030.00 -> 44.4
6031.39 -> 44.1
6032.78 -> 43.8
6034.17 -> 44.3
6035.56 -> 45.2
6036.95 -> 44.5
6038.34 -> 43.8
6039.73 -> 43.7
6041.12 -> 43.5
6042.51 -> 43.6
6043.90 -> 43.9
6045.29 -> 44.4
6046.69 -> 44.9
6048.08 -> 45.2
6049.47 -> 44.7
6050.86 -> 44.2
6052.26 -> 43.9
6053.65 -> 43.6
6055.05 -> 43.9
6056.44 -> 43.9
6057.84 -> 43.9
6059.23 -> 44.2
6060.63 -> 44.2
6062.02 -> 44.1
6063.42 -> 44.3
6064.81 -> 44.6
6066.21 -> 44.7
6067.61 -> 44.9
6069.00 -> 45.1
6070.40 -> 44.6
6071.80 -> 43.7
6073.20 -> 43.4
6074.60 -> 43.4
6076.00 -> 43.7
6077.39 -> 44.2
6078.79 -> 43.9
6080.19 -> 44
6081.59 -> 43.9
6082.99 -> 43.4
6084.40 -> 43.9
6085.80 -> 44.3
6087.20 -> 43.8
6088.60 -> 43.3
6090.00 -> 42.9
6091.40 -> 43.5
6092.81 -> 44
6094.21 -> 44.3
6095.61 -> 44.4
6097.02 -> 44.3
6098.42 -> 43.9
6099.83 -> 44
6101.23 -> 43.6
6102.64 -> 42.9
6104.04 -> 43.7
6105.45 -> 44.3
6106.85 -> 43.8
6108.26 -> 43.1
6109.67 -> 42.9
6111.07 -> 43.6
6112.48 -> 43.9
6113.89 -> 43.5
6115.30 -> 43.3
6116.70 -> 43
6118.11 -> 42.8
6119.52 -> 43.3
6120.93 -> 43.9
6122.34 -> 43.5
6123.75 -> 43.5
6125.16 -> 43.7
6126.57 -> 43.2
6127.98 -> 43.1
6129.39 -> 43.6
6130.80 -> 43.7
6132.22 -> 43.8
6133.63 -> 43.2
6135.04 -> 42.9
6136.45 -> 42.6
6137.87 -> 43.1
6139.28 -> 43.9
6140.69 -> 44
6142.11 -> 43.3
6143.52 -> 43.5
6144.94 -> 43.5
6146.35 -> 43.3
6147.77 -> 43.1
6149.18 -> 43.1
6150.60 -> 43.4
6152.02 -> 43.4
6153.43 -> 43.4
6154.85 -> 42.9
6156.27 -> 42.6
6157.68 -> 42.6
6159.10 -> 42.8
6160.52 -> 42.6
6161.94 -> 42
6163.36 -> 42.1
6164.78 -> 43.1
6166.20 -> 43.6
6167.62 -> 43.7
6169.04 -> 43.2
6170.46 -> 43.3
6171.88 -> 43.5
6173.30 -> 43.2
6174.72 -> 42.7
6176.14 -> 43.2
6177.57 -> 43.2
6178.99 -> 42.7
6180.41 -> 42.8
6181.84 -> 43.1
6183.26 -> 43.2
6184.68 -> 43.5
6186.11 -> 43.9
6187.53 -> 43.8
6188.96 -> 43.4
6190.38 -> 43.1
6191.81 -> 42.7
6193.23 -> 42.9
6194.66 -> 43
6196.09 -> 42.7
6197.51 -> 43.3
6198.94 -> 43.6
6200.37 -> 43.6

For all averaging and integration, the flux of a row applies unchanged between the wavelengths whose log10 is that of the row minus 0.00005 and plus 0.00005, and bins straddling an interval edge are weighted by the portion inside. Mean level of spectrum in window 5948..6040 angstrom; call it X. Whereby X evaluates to 44.8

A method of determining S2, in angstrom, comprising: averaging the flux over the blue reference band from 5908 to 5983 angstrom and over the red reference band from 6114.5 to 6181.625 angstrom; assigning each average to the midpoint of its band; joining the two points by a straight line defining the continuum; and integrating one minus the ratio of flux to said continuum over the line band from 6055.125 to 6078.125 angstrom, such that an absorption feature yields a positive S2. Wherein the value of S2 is -0.09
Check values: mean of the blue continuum 45.2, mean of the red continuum 43.2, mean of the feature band 44.2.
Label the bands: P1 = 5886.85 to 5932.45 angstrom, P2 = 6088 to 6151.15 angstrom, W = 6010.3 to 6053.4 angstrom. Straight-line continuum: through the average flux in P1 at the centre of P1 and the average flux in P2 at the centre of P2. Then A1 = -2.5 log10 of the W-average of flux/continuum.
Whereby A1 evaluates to -0.01 mag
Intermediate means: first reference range 44.5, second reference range 43.5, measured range 44.3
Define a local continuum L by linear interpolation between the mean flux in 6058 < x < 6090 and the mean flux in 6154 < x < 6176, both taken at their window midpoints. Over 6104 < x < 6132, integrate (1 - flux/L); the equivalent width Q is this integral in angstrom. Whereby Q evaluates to 0.0 angstrom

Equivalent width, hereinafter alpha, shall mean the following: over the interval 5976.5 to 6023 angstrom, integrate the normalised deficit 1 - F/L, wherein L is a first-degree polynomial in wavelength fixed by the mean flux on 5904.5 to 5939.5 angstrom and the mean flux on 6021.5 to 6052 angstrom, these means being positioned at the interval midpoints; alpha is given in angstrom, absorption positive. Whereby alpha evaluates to 0.07 angstrom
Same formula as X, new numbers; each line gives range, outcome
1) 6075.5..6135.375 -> 43.6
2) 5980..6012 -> 44.7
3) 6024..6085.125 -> 44.2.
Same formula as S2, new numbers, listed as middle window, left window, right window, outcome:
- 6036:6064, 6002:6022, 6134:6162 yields 0.1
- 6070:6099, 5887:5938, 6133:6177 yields -0.2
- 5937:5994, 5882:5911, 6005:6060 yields -1.2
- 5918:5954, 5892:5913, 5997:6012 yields -0.8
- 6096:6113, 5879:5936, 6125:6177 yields -0.1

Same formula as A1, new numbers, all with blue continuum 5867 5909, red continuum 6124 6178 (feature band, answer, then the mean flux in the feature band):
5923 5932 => -0.03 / 45.2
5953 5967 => -0.03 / 45.2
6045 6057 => -0.02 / 44.3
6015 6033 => -0.02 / 44.4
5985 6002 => -0.01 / 44.4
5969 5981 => -0.02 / 44.8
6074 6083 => -0.01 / 43.9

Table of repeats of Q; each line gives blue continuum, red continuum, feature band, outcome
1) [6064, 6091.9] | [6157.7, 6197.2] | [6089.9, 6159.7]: 0.18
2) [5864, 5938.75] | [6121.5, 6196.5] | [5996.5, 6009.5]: -0.15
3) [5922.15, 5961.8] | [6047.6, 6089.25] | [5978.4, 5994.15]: 0.04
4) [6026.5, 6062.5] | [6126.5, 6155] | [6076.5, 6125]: 0.04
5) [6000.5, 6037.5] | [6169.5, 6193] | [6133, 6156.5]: 0.14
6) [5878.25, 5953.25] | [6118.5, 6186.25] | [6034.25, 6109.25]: -0.46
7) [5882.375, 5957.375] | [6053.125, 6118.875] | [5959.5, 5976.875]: -0.30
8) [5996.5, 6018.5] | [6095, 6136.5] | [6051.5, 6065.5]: 0.01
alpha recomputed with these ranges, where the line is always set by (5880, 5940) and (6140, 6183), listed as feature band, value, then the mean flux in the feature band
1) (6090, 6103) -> -0.11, 43.8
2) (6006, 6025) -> -0.25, 44.6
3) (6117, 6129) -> -0.01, 43.4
